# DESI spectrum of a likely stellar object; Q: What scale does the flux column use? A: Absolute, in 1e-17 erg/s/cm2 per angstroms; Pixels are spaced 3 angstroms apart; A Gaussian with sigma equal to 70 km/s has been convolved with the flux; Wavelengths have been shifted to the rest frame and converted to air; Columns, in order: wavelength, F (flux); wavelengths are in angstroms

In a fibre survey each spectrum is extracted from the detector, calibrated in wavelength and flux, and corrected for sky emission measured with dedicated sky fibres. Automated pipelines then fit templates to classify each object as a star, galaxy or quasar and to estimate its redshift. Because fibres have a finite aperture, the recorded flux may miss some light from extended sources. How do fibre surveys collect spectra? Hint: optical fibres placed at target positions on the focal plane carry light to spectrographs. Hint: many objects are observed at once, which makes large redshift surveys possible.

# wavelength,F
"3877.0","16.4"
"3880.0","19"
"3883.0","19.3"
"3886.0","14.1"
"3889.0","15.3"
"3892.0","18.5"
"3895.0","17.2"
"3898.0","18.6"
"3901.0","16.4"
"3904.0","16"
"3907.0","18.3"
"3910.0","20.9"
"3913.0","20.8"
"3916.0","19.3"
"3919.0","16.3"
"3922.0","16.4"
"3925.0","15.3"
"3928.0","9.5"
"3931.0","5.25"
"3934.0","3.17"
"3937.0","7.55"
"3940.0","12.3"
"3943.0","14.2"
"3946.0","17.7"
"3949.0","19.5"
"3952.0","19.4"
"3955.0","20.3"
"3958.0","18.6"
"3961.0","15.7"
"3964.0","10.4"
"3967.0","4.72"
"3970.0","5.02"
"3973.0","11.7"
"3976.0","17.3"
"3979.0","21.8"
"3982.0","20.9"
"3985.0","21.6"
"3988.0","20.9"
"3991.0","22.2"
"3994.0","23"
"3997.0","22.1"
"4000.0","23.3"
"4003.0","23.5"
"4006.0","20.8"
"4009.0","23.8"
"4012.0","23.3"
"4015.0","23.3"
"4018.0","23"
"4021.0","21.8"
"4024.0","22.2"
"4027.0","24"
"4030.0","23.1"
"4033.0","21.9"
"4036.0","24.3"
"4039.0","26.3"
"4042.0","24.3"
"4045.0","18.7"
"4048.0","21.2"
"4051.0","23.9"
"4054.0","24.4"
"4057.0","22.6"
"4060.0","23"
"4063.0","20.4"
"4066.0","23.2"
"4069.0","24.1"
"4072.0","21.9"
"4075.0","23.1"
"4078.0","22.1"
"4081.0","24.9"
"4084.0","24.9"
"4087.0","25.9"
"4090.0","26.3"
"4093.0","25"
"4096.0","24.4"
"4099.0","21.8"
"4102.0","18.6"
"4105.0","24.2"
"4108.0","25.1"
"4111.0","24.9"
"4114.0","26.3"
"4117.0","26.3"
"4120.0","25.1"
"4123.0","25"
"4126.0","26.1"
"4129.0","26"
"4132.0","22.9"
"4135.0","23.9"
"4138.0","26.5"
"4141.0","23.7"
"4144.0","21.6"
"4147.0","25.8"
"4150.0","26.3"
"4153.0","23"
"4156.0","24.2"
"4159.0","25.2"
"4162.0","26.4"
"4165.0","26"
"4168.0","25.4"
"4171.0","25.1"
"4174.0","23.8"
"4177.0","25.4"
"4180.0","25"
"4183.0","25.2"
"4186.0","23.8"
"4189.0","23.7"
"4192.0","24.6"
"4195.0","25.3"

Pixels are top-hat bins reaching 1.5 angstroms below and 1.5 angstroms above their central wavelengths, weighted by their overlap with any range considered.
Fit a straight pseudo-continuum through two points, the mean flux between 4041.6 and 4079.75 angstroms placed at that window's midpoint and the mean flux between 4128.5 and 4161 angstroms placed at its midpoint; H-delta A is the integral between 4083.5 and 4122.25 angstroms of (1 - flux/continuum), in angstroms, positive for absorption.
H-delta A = -1.73 angstroms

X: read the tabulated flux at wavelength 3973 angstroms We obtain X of 11.7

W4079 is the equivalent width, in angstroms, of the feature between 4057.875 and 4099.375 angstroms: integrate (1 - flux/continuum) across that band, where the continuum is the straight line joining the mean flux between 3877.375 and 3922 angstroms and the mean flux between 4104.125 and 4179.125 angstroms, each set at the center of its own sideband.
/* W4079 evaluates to -1.0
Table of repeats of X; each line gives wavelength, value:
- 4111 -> 24.9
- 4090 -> 26.3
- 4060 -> 23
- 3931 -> 5.25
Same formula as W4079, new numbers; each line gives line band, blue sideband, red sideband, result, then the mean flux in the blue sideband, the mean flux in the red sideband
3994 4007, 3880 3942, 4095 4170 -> -2.48 angstroms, 15.1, 24.6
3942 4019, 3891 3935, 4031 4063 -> 2.45 angstroms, 15.6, 22.9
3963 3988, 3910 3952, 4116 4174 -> 2.78 angstroms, 14.1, 24.9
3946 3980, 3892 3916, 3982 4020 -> 9.55 angstroms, 18.4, 22.5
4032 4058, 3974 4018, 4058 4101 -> -0.25 angstroms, 21.9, 23.6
